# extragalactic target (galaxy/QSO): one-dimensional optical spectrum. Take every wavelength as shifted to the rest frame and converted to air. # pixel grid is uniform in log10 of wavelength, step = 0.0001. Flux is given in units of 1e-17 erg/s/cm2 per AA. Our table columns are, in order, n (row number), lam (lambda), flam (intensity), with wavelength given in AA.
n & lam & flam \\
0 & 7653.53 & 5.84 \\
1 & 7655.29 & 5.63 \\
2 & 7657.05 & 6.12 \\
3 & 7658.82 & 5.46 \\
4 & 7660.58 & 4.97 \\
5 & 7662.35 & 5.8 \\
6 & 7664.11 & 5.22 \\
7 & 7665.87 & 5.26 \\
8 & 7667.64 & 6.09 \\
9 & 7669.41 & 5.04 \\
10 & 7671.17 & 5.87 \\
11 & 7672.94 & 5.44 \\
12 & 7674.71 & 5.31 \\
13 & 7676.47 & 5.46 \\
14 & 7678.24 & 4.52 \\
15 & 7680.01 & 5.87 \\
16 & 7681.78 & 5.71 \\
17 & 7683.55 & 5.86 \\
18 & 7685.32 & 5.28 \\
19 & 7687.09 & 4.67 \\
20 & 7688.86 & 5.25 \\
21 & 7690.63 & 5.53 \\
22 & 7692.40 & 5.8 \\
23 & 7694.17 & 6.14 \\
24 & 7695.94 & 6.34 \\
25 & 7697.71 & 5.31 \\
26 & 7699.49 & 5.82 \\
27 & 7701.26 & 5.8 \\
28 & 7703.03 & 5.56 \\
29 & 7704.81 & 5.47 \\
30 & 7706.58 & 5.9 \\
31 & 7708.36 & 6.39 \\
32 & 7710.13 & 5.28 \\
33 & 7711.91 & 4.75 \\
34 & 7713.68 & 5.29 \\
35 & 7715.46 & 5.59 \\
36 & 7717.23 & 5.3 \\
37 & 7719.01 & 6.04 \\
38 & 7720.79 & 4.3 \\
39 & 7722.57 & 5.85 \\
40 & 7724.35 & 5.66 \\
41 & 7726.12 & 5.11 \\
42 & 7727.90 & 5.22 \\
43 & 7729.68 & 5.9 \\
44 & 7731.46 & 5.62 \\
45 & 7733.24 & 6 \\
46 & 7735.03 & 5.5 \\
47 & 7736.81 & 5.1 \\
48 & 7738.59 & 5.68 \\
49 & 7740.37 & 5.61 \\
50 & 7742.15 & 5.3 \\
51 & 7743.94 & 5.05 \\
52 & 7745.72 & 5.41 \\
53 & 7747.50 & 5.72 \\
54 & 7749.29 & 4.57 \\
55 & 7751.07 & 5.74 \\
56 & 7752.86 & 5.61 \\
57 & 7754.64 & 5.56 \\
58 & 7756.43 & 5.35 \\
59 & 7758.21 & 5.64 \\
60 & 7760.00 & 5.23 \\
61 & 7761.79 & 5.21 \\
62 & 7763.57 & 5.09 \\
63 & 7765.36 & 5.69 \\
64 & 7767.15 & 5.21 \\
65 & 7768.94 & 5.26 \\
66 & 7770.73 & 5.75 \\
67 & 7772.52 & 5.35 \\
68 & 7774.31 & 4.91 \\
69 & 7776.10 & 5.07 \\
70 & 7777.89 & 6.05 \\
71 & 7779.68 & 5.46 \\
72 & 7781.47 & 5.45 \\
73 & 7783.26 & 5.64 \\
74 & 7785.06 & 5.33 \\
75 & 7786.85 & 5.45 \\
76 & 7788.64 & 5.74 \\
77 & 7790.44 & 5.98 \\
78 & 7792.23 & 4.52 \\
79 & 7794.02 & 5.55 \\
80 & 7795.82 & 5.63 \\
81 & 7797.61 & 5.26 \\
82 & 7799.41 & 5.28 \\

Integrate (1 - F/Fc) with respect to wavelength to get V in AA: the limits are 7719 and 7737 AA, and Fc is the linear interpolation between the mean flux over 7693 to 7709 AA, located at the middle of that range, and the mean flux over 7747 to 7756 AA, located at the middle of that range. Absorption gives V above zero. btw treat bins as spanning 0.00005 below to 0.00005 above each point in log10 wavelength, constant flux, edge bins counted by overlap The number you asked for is 0.5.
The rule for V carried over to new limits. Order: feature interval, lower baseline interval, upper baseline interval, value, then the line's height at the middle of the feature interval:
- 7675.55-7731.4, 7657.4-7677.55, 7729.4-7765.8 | -0.7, 5.45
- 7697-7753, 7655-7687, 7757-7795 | -0.4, 5.44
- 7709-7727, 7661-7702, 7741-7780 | 0.4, 5.46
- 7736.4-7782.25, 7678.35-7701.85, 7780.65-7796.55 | 1.0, 5.51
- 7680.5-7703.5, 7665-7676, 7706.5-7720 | -0.4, 5.52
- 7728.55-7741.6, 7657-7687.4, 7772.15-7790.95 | -0.4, 5.47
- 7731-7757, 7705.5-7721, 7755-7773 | -0.2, 5.42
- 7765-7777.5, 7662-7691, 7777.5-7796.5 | 0.4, 5.5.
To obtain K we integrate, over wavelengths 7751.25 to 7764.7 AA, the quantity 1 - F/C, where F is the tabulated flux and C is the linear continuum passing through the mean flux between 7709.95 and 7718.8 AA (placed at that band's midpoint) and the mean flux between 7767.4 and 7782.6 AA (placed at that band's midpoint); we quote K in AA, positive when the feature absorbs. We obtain -0.08 AA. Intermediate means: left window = 5.3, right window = 5.41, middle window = 5.41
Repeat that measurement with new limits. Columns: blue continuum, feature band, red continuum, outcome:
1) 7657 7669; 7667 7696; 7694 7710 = 0.7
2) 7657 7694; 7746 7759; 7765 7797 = 0.0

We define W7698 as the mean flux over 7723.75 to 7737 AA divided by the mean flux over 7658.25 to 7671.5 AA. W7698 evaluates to 1.0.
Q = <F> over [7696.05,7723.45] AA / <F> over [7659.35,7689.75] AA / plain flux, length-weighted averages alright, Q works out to 1.03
